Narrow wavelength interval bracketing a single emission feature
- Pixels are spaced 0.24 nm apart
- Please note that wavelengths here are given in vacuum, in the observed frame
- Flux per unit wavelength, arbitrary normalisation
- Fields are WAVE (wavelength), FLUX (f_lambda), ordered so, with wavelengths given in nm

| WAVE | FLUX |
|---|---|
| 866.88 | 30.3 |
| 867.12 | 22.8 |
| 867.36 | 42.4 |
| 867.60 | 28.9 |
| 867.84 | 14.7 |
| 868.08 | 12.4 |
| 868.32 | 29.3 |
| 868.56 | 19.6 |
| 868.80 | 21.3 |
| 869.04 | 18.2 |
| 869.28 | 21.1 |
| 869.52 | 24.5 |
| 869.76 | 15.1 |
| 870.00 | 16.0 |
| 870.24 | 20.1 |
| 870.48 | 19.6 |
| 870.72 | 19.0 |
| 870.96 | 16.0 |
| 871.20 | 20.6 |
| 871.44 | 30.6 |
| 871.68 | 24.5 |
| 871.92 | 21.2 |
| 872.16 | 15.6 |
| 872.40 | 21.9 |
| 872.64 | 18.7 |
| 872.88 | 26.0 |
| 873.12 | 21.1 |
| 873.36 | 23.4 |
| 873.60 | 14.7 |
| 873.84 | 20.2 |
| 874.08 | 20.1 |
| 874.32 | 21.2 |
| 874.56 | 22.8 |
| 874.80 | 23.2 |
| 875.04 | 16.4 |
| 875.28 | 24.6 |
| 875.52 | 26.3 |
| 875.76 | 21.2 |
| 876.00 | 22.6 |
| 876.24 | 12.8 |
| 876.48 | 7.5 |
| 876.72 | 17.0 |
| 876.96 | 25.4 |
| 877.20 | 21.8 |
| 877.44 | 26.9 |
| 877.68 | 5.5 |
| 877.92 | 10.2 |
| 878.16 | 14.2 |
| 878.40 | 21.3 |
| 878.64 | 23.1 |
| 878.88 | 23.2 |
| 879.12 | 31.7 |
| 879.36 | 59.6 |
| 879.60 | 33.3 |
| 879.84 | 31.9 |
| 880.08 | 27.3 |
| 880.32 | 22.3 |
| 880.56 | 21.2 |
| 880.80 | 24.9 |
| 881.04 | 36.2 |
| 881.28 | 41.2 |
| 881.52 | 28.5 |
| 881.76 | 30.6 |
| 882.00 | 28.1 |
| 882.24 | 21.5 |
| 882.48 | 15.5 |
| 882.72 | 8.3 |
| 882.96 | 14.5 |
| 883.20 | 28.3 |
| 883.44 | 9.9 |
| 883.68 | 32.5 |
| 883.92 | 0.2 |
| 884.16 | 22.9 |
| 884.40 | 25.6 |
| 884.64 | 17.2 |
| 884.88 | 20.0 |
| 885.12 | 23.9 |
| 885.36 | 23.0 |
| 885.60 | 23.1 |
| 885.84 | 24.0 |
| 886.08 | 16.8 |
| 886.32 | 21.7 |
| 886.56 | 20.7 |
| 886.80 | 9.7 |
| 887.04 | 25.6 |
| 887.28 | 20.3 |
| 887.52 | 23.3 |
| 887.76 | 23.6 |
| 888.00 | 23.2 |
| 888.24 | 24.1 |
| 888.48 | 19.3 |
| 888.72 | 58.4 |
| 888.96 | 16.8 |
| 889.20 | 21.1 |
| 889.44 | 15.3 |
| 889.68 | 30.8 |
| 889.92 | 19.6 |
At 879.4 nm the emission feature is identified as [S II]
